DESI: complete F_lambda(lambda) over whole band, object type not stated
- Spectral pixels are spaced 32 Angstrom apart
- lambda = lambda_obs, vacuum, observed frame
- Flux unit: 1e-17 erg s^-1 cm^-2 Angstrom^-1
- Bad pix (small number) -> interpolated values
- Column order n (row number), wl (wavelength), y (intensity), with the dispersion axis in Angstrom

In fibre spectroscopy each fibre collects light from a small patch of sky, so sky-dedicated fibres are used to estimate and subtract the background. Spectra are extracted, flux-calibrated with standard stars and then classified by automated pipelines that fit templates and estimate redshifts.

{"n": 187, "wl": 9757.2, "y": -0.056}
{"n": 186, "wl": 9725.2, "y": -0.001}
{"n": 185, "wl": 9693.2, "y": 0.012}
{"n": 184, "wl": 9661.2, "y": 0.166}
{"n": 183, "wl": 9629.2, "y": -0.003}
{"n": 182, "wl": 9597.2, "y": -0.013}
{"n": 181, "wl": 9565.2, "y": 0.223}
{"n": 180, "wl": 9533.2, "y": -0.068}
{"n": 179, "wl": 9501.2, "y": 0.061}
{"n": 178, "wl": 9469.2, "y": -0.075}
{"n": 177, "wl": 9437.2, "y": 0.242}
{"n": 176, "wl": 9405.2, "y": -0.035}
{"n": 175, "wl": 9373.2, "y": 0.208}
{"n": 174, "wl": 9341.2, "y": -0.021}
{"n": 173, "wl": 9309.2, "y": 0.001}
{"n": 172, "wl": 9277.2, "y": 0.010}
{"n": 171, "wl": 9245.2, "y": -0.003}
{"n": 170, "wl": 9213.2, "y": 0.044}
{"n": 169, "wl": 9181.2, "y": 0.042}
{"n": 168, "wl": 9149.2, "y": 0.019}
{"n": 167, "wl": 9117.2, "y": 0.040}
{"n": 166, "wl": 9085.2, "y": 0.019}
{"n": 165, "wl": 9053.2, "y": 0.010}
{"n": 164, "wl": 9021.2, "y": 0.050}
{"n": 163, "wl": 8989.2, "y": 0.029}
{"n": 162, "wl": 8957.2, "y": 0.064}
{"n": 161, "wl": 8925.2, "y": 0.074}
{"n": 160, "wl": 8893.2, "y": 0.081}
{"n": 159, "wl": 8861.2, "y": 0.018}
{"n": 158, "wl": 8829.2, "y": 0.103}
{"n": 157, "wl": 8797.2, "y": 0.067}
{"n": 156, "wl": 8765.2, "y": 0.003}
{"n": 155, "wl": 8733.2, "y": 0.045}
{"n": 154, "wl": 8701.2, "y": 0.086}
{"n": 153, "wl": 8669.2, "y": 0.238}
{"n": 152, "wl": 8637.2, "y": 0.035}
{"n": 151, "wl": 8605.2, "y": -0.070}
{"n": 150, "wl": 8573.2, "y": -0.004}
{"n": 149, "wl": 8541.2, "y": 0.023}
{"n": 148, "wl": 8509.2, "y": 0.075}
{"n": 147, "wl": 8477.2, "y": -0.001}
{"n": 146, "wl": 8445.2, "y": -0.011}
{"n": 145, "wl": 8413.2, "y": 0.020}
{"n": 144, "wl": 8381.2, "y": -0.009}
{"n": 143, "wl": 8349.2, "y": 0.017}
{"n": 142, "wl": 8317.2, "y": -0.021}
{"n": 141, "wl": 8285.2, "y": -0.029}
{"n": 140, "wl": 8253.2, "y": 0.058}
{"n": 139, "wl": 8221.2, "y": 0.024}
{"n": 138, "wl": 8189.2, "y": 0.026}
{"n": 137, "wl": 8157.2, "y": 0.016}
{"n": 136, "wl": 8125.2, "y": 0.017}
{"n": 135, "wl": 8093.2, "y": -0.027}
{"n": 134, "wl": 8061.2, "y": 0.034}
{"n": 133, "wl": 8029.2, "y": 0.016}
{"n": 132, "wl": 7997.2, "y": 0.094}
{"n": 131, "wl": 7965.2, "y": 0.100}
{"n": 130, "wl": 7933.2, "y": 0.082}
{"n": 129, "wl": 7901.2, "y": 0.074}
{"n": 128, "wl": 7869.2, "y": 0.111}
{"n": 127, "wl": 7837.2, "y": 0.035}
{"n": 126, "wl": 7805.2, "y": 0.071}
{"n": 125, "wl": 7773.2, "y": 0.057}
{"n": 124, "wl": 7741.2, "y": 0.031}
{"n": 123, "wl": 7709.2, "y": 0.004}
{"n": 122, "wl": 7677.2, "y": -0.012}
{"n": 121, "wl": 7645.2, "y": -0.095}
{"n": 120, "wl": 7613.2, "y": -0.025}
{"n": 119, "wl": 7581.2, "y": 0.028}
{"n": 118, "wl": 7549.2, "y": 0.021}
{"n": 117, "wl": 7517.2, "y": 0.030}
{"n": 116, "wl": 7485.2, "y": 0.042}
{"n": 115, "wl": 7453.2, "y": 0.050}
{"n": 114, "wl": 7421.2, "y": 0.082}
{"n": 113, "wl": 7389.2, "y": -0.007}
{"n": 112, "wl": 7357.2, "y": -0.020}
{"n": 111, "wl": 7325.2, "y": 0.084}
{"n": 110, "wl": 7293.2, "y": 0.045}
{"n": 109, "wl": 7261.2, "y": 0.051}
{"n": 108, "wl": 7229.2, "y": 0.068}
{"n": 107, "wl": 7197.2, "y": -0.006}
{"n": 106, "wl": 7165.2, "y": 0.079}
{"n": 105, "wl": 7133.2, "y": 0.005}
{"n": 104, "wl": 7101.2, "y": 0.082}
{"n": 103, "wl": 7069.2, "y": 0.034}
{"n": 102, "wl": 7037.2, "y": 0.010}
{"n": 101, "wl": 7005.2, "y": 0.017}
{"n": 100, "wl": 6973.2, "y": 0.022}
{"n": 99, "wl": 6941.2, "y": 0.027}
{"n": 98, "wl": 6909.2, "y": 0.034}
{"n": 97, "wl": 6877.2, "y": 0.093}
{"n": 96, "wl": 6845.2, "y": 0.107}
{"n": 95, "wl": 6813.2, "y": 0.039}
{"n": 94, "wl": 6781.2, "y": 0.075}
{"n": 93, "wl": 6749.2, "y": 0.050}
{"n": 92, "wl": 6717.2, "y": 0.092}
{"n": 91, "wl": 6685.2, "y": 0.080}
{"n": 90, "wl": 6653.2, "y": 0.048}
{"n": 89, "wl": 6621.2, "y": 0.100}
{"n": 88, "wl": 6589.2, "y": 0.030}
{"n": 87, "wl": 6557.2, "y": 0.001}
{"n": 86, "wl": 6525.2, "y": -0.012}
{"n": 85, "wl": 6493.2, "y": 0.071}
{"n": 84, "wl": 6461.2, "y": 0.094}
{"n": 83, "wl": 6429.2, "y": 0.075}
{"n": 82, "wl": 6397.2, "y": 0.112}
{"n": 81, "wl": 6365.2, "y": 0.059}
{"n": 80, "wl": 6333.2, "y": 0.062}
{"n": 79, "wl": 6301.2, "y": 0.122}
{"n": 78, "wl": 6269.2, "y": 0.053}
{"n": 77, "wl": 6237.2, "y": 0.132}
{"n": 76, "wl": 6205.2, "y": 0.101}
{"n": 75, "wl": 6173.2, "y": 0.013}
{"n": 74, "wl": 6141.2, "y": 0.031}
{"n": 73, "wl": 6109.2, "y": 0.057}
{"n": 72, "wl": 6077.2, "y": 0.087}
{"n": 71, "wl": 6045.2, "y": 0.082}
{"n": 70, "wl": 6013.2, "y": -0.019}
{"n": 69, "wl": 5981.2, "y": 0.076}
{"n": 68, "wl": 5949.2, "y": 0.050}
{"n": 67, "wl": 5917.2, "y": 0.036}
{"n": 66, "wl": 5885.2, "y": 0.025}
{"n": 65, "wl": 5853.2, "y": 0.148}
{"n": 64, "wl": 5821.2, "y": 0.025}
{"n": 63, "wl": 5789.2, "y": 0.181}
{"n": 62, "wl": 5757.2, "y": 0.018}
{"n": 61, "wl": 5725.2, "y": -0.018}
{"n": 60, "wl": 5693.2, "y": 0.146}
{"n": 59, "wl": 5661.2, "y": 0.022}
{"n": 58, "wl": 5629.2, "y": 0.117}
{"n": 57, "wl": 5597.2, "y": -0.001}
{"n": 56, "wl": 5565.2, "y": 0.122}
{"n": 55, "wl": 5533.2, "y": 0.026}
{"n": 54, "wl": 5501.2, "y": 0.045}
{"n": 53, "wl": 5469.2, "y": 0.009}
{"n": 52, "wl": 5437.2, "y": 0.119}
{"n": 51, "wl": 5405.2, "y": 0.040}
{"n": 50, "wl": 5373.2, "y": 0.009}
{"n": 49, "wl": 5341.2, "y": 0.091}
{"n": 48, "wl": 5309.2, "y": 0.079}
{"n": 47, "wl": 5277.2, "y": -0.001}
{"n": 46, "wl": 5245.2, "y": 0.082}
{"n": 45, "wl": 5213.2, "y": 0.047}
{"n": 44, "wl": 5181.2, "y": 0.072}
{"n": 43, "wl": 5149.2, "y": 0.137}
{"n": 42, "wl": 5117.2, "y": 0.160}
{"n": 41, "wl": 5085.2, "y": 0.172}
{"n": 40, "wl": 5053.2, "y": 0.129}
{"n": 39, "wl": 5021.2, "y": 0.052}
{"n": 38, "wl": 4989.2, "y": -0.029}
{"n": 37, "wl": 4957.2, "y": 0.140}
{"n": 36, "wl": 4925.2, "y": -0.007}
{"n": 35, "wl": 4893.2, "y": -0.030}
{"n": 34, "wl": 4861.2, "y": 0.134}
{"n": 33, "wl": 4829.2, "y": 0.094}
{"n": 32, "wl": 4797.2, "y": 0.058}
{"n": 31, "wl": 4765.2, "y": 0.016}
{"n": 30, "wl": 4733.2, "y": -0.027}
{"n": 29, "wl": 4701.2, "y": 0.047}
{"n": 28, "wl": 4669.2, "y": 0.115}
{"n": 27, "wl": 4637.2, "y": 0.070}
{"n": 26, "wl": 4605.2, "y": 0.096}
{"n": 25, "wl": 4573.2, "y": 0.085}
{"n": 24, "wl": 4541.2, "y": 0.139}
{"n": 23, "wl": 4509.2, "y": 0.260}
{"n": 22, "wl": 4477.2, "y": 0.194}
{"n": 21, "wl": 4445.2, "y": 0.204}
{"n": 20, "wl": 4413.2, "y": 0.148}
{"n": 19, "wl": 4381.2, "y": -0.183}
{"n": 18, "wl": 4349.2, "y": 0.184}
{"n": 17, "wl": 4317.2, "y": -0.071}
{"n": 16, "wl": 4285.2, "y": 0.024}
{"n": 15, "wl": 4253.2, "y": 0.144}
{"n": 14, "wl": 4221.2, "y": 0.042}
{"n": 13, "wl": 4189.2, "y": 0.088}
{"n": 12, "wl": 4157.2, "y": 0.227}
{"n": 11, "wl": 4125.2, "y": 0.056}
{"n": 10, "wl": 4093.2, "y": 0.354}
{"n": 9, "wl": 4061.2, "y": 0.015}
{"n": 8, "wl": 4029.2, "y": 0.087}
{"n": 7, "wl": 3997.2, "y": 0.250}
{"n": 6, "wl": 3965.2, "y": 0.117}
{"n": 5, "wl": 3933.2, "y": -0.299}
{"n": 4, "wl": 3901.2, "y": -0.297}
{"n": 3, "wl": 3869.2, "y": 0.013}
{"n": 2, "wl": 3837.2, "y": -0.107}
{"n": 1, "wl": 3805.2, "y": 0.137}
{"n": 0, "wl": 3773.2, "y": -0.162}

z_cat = 1.33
